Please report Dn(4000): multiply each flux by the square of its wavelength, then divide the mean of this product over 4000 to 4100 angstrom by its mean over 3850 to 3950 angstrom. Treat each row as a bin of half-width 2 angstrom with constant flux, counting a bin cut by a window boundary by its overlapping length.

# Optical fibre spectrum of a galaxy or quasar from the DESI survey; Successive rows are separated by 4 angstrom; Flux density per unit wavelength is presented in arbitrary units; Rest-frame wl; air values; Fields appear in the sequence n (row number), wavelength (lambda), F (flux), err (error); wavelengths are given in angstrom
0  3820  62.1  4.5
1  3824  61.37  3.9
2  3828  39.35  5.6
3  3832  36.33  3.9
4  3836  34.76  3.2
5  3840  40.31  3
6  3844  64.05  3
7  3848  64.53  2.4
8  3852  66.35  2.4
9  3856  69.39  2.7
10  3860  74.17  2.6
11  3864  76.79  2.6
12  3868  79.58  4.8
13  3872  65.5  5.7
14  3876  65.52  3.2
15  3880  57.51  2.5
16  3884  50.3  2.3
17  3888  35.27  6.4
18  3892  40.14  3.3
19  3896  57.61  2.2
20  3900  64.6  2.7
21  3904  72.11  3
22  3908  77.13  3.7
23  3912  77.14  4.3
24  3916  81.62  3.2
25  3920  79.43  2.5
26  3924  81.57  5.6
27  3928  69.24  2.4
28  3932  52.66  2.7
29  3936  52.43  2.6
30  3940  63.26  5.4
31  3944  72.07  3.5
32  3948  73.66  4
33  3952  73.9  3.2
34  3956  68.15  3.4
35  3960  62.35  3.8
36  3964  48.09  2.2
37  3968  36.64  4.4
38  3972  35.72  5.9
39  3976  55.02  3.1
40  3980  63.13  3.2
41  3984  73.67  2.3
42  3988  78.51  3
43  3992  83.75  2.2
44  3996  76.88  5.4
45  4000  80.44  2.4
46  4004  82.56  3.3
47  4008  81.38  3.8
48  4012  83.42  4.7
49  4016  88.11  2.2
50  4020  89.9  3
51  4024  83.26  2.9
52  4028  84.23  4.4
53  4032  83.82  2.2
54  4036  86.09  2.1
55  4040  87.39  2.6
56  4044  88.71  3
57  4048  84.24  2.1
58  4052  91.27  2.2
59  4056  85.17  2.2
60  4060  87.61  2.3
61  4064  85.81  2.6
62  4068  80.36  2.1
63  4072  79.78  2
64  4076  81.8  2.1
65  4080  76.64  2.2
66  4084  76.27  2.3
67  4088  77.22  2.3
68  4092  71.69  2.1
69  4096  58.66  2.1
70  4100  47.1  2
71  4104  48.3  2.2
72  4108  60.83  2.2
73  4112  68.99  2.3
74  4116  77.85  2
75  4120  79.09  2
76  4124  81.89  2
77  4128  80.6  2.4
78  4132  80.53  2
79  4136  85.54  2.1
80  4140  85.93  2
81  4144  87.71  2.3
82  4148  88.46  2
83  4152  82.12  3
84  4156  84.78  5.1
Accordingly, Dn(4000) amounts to 1.3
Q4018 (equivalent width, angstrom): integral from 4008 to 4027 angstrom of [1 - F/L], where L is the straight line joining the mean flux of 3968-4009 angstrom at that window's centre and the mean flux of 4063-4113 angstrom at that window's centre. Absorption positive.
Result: -4.42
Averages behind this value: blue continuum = 69.2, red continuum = 70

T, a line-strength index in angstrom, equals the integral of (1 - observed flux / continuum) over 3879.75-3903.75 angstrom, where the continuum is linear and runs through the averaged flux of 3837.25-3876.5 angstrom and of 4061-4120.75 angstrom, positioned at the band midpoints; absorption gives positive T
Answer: 5.4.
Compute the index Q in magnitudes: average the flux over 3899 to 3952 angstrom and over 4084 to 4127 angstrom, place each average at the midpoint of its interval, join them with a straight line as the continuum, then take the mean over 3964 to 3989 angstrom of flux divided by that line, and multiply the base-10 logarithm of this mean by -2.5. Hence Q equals 0.250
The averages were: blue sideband 70.8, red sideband 67.9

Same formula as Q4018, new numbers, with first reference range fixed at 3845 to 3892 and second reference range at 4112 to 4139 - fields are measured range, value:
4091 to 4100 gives 2.04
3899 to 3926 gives -4.35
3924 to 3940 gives 1.33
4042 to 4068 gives -3.82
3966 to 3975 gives 4.07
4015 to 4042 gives -4.51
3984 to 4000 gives -1.74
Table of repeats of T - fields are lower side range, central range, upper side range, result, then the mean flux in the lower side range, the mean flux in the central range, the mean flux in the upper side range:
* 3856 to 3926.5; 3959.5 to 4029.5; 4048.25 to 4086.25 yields 4.5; 66.9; 71.6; 82.8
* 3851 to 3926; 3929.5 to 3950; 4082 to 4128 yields 1.3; 66.9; 63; 68.5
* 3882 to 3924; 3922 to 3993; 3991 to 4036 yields 10.0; 64.4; 63.3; 83.5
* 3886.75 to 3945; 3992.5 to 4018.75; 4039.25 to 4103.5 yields -3.6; 65.3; 82.4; 77.9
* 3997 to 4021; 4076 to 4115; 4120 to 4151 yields 8.2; 83.8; 66.3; 84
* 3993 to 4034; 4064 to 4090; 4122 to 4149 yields 1.4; 83.4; 79.2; 84.2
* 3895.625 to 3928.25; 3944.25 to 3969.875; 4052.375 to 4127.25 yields 4.5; 74.4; 61.4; 74.1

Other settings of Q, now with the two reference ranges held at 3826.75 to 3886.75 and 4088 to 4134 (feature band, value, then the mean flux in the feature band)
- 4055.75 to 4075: -0.24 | 83.5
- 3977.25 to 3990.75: -0.12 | 71.5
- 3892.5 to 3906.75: -0.04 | 62.8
